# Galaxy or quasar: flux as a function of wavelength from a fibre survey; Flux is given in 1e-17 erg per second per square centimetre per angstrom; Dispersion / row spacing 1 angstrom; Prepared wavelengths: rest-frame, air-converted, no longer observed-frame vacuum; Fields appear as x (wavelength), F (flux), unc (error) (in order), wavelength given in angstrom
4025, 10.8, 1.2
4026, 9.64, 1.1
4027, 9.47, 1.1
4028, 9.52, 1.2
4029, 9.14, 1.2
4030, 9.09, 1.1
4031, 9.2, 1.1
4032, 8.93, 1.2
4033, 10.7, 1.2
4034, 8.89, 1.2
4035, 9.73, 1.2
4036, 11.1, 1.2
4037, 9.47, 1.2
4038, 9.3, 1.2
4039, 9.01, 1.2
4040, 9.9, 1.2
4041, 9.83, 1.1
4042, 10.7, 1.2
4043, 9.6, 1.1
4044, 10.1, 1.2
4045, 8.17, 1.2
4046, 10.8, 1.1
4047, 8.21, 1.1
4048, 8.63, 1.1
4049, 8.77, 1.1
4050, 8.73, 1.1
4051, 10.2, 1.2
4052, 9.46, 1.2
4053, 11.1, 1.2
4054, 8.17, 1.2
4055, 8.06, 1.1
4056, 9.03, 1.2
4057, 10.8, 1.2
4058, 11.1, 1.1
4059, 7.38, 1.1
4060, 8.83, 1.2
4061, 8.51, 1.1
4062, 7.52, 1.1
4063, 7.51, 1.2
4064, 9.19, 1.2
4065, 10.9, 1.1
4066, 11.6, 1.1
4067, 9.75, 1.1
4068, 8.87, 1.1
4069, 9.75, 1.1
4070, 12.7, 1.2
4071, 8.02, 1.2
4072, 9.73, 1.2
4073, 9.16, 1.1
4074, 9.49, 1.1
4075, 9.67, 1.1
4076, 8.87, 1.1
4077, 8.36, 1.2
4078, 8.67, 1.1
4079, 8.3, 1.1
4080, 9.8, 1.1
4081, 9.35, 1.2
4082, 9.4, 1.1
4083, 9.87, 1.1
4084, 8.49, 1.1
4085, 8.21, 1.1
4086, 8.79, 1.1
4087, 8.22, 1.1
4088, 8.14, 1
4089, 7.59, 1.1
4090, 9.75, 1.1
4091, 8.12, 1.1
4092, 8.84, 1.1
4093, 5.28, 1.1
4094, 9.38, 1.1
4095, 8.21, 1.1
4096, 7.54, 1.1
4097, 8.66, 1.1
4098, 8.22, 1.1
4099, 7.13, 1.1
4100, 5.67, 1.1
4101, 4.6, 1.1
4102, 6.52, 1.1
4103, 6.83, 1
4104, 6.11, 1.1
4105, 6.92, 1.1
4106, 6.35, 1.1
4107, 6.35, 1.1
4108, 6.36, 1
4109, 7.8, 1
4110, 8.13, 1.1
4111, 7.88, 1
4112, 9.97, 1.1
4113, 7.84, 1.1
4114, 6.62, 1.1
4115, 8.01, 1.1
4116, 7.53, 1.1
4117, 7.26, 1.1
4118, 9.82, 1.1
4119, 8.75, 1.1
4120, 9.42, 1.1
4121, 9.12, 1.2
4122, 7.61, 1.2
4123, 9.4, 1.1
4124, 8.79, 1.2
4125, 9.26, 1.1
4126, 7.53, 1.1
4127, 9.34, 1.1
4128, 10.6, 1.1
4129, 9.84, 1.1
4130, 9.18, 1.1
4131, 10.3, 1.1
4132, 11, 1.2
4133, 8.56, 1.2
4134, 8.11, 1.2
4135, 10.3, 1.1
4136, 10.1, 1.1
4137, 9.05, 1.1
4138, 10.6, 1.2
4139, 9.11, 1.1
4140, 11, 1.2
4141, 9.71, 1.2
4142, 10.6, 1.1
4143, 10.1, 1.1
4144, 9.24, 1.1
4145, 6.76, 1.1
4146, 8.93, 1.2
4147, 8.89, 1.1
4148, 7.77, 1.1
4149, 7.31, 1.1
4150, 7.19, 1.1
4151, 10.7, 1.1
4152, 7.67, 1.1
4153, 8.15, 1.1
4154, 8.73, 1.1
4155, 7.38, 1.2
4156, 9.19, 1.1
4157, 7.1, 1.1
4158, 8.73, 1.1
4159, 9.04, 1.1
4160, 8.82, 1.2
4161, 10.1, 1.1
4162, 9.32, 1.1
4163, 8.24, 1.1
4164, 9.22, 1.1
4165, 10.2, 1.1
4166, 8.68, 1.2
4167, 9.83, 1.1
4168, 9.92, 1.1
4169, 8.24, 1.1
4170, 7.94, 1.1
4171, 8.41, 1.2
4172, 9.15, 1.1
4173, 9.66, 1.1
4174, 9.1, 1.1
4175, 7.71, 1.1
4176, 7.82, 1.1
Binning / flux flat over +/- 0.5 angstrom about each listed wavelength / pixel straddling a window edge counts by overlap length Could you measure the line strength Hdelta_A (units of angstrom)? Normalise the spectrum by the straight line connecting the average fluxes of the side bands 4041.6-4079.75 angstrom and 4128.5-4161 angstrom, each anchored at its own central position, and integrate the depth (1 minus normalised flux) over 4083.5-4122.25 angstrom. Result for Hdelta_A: 6.1 angstrom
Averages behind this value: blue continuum 9.33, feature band 7.75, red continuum 9.05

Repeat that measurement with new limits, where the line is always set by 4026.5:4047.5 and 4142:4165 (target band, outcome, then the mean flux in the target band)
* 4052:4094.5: 1.0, 9.06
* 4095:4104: 2.1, 6.93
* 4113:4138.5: -0.4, 9.02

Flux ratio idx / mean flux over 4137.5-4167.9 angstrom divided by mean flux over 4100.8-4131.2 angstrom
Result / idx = 1.1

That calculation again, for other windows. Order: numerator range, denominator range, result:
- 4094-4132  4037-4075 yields 0.85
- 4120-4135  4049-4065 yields 1.02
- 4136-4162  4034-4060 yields 0.94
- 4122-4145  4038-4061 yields 1.02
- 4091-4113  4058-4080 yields 0.79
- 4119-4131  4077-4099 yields 1.08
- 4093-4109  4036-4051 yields 0.74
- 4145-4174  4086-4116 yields 1.16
